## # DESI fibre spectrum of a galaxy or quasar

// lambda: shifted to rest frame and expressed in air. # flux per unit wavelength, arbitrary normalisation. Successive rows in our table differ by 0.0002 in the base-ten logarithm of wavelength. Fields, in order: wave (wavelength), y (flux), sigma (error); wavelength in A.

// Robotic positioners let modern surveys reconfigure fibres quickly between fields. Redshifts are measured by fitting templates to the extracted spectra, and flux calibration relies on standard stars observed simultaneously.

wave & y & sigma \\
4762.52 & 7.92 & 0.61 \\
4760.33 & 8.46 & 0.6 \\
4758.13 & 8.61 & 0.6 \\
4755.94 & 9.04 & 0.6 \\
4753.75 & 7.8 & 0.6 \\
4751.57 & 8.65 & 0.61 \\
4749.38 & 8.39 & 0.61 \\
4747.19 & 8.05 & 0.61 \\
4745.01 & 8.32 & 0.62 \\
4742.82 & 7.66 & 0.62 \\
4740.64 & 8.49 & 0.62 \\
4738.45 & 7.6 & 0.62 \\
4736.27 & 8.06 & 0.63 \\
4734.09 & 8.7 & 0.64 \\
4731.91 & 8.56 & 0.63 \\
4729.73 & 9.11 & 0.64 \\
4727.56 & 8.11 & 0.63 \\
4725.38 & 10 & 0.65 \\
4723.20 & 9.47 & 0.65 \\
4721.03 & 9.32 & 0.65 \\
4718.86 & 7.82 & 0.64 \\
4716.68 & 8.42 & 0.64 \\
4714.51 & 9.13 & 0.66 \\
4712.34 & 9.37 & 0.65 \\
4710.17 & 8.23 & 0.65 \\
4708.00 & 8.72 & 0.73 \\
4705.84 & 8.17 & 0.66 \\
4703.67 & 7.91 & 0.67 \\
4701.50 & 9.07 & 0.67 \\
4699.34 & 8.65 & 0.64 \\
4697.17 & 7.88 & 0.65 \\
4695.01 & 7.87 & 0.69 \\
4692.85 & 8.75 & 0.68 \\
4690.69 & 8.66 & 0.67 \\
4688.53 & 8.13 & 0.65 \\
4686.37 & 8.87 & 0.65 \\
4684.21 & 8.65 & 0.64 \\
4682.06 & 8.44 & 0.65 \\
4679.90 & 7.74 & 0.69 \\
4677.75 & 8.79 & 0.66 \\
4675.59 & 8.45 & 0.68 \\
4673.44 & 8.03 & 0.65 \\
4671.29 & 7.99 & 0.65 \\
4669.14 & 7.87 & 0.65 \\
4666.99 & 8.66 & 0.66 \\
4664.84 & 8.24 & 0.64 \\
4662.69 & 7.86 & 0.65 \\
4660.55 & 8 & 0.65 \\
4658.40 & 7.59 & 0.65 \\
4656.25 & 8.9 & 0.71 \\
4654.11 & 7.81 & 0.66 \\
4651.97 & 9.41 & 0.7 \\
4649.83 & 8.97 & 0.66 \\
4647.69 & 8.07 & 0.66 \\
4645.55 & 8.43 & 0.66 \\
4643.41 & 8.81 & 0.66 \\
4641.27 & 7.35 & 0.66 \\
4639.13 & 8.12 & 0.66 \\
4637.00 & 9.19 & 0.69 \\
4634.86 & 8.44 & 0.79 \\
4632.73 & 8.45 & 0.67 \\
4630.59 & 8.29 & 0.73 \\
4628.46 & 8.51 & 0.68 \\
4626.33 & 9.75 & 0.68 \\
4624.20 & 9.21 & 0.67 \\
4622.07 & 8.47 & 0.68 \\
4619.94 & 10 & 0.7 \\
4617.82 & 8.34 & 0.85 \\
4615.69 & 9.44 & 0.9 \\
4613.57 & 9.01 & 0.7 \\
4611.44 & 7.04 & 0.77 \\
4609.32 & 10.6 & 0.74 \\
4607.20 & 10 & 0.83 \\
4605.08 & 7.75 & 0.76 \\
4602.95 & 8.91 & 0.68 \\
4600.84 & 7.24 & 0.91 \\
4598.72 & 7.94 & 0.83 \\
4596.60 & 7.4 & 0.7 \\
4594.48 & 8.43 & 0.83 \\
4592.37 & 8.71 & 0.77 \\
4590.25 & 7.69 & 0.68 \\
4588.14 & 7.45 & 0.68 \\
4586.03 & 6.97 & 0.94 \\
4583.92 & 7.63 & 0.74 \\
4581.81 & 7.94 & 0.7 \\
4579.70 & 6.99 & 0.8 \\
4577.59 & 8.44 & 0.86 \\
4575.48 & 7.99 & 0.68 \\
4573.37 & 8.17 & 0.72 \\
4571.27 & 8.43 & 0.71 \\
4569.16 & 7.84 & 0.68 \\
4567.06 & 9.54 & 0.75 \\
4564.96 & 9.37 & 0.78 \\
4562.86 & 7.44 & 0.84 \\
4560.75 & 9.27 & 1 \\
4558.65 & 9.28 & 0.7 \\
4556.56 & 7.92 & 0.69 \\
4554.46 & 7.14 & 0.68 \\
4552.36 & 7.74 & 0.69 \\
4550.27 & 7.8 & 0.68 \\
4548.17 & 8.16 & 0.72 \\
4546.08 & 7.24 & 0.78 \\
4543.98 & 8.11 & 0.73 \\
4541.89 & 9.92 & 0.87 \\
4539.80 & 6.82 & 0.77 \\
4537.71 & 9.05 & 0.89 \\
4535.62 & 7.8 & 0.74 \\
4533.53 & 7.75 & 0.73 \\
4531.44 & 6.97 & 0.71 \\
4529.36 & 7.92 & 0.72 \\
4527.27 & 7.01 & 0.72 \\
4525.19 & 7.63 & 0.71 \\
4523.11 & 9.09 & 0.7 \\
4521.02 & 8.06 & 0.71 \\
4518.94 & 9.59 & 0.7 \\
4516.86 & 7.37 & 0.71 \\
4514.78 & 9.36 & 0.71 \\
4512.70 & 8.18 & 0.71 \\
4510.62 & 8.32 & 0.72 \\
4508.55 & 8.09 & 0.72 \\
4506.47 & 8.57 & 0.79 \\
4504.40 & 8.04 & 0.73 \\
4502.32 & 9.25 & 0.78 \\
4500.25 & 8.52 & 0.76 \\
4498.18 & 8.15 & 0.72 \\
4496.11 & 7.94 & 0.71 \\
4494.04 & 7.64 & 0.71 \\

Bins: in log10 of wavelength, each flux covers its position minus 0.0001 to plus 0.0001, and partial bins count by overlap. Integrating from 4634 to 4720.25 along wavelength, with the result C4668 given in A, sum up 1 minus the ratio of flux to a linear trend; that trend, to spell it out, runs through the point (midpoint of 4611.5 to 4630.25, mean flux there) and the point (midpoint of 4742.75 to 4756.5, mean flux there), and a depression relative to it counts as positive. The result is 2.7 A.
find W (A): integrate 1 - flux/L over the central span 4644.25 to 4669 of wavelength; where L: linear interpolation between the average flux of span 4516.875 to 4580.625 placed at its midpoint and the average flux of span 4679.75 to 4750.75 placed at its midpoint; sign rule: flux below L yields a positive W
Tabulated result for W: 0.1 A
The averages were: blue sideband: 8.14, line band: 8.34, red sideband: 8.5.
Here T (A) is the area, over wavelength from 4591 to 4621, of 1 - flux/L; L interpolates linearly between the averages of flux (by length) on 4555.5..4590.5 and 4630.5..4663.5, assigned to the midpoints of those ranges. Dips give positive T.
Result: -1.4 A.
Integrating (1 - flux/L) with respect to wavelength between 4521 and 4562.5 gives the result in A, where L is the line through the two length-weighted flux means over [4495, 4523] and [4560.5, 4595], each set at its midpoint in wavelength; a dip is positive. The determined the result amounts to 1.3 A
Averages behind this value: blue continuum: 8.44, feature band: 8.02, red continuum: 8.1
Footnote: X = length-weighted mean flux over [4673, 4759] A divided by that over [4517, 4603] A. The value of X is 1.06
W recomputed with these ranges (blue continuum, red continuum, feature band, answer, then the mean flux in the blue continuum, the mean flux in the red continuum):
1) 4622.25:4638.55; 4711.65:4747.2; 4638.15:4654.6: 0.7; 8.79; 8.61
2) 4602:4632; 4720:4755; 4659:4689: 1.7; 8.94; 8.52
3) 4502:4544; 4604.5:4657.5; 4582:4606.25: 2.0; 8.22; 8.74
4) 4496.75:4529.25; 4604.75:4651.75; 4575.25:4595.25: 1.8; 8.33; 8.77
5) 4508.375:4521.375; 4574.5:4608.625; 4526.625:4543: 0.8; 8.47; 8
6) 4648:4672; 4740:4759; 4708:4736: -1.7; 8.3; 8.33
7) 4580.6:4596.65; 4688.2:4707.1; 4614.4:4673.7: -3.2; 7.8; 8.36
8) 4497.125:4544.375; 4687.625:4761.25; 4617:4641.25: -1.0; 8.24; 8.51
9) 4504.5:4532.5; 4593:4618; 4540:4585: 0.9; 8.16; 8.52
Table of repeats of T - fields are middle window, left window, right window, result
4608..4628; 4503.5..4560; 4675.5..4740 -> -1.8 A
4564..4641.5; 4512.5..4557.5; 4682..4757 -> -2.0 A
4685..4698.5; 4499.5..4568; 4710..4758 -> 0.2 A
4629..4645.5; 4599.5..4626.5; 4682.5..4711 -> 0.7 A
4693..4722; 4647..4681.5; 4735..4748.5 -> -1.3 A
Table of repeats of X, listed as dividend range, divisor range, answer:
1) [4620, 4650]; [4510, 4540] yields 1.06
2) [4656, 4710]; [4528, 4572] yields 1.02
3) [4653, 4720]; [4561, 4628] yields 0.99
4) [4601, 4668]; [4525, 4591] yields 1.08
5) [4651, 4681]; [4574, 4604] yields 1.05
